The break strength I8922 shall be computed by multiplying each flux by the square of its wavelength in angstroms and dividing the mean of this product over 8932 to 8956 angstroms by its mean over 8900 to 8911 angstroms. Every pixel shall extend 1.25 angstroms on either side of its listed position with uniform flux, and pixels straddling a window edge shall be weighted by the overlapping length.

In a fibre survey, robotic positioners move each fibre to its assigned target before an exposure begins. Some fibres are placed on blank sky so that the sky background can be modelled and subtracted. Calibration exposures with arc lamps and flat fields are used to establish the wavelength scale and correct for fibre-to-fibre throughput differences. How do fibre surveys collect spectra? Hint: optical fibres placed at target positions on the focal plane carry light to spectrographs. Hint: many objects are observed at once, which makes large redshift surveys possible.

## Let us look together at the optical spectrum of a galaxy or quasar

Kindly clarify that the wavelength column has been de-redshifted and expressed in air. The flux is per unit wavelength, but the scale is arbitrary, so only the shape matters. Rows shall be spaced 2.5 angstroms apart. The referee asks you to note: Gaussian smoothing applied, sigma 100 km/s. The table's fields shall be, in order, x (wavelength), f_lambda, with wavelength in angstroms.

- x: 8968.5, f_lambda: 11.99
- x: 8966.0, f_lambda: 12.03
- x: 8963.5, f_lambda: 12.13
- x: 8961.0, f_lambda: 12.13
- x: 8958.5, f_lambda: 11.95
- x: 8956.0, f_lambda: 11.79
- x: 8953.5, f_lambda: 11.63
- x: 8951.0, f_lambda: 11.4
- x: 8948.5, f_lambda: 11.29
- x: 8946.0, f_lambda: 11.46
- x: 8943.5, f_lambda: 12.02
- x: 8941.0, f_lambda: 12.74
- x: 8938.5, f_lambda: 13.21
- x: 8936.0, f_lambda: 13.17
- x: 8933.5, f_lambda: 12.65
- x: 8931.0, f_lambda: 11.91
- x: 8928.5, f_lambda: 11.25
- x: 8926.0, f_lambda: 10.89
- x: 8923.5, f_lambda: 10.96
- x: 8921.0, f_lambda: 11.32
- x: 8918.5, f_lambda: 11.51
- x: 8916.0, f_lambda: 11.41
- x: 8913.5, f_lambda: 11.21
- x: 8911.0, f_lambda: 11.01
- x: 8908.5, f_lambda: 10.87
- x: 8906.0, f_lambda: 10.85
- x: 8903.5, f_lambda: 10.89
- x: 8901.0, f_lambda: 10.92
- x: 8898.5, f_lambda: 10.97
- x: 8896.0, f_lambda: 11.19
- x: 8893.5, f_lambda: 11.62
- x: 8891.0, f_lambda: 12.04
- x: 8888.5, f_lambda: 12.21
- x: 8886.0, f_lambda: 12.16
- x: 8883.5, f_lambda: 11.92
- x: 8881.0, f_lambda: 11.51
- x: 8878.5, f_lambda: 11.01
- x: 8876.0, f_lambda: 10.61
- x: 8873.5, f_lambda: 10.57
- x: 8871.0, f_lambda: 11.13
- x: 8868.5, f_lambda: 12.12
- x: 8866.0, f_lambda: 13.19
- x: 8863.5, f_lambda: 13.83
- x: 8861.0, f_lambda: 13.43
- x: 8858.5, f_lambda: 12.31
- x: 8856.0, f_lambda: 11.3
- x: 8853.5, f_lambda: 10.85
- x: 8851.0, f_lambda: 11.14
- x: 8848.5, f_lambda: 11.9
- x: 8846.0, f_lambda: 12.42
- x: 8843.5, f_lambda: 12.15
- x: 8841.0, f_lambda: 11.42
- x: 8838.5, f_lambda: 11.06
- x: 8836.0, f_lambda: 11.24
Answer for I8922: 1.12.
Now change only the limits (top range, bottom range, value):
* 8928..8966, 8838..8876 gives 1.03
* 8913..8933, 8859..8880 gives 0.96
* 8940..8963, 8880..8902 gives 1.03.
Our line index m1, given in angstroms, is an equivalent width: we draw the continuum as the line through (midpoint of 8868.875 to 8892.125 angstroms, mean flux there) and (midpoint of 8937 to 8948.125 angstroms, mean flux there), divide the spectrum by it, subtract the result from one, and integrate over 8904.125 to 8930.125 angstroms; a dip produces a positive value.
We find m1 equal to 1.8 angstroms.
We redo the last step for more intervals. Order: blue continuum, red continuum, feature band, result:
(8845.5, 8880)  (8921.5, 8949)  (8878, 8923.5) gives 2.04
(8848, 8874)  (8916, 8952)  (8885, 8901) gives 0.41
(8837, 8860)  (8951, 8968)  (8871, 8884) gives 0.69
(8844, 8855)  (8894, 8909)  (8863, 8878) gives -0.53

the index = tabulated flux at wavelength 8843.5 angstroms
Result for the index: 12.15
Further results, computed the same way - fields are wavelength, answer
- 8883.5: 11.92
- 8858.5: 12.31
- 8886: 12.16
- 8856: 11.3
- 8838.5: 11.06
